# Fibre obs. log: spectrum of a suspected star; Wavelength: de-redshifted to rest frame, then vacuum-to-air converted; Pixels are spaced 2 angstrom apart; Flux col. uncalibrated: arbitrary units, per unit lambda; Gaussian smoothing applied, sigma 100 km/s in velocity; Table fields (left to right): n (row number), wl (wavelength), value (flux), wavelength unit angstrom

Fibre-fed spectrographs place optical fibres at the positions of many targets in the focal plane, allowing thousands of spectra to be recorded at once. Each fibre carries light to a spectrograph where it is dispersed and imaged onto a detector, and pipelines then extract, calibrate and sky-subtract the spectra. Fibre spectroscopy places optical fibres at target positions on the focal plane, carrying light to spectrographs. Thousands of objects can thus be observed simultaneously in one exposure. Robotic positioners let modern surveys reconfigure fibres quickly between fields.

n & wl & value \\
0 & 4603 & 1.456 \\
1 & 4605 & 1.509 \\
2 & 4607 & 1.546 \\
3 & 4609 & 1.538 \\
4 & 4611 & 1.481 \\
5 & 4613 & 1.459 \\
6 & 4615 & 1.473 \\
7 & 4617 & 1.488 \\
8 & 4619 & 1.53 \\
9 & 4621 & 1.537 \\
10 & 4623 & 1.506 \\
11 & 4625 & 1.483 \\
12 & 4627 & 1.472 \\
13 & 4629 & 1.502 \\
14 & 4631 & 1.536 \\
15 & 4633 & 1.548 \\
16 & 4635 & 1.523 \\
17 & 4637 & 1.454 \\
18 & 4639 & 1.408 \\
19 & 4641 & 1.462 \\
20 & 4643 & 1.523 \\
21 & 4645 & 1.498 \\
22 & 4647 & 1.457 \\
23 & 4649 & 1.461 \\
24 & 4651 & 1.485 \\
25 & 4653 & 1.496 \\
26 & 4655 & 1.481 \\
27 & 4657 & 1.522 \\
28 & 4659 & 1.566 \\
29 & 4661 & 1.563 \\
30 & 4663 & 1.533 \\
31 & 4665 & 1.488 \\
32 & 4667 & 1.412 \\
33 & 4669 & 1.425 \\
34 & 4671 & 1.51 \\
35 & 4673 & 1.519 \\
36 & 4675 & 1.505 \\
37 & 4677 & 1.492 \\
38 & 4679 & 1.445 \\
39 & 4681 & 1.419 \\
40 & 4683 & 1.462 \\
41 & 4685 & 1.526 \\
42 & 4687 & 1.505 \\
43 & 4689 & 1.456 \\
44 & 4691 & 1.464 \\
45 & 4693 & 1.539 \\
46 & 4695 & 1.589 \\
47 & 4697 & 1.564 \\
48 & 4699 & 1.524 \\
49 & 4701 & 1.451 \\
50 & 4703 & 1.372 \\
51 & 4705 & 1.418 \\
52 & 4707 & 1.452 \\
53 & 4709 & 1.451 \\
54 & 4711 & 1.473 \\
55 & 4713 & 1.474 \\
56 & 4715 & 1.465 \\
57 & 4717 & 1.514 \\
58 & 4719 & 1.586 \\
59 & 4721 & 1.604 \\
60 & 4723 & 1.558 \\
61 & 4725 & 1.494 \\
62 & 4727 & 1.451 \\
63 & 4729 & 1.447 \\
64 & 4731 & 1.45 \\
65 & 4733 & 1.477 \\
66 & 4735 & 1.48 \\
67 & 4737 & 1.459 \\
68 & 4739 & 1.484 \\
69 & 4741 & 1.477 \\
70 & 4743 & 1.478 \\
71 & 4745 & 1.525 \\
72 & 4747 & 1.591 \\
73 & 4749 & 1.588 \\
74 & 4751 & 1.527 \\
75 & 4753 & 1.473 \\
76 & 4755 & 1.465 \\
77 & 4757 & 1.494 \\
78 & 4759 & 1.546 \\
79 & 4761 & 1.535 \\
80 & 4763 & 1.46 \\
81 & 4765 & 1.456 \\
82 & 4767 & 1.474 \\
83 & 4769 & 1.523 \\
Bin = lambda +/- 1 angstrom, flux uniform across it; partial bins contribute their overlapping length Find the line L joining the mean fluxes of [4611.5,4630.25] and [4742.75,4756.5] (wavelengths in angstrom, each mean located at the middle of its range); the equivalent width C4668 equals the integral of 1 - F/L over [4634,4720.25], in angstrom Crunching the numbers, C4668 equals 1.12 angstrom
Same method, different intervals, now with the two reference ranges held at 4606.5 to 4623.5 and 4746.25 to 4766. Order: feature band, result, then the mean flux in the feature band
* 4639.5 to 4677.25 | 0.4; 1.49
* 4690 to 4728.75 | 0.4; 1.5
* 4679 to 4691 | 0.3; 1.47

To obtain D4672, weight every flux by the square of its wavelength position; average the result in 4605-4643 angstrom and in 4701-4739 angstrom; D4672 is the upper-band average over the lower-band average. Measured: 1.0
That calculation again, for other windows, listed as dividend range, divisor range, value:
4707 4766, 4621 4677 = 1.04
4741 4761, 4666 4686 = 1.07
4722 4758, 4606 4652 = 1.05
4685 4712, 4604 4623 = 1.02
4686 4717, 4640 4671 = 1.01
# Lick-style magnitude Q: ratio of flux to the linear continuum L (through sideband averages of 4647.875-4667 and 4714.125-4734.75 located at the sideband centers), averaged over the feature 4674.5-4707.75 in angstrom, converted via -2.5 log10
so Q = 0.02 mag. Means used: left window 1.51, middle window 1.48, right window 1.5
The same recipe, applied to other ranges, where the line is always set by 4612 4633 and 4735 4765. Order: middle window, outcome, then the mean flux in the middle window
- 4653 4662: -0.02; 1.53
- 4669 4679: 0.01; 1.49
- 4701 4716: 0.04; 1.44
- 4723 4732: 0.02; 1.47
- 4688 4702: -0.01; 1.51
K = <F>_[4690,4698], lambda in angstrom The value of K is 1.54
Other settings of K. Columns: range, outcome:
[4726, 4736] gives 1.46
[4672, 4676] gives 1.51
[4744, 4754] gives 1.54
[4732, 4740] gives 1.48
